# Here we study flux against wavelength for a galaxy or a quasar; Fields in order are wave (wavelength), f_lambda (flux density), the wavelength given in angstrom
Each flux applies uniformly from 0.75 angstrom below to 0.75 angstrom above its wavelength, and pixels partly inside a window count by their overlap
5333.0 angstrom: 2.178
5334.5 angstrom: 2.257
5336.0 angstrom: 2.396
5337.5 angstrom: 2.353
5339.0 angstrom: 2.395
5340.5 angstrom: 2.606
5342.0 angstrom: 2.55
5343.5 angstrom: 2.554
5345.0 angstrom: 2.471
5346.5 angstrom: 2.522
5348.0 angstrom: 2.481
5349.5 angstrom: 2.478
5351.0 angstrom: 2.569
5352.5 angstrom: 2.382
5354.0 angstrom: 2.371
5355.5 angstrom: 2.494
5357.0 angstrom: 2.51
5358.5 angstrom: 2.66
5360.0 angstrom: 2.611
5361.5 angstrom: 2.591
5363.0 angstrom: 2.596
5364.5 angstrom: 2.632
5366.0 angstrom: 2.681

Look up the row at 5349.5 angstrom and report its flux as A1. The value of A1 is 2.478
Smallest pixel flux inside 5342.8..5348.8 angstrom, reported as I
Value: 2.471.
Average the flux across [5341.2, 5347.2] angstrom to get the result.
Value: 2.52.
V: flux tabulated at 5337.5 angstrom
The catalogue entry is 2.353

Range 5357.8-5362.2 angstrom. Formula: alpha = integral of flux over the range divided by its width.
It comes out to 2.62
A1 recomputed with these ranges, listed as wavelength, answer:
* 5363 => 2.596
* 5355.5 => 2.494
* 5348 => 2.481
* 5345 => 2.471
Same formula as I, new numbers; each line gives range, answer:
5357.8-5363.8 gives 2.591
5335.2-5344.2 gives 2.353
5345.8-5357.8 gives 2.371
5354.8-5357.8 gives 2.494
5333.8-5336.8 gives 2.257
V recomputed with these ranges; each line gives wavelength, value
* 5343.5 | 2.554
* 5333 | 2.178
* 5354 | 2.371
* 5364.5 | 2.632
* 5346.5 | 2.522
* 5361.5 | 2.591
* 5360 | 2.611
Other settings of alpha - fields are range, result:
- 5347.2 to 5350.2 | 2.48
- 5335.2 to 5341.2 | 2.43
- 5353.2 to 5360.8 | 2.53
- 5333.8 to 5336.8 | 2.33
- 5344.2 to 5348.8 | 2.49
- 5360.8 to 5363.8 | 2.59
